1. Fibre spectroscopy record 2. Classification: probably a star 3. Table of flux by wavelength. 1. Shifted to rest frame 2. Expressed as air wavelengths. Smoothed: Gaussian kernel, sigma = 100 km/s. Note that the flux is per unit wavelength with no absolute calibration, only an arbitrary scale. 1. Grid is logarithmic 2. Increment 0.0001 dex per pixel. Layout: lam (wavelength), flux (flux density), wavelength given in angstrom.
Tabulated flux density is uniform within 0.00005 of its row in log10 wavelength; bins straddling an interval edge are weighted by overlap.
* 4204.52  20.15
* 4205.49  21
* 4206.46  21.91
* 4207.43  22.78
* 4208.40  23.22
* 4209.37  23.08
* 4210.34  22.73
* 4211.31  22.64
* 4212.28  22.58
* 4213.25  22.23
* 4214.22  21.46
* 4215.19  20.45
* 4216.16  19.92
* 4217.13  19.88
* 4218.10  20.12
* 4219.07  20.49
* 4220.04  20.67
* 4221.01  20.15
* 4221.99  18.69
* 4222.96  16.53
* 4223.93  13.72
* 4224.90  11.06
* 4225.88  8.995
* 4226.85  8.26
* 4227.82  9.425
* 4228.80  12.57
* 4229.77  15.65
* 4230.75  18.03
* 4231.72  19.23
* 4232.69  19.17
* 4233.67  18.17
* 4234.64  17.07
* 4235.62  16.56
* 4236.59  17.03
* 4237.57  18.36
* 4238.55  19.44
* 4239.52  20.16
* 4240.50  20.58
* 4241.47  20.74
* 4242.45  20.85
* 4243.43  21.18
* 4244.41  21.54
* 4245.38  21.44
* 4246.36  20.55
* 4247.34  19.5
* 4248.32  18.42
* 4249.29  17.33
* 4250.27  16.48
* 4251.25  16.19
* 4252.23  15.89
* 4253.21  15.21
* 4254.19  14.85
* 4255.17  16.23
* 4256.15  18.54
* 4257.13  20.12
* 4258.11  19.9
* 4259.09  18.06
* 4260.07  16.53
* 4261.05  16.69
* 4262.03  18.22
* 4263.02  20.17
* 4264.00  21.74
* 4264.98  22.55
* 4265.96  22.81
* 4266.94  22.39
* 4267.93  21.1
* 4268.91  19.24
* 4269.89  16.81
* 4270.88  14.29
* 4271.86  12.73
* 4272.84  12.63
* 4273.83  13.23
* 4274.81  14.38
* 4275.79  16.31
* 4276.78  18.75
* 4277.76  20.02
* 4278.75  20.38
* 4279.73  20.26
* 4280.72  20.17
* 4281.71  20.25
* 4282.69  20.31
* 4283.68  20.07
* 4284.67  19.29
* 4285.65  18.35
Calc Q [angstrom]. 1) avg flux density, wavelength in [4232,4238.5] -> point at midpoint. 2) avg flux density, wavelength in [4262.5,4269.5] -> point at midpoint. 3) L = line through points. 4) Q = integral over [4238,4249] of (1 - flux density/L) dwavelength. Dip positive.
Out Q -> -0.9 angstrom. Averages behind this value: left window 17.9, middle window 20.3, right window 21.3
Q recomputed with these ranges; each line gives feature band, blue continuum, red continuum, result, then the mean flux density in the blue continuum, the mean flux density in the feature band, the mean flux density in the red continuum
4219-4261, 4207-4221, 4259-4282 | 5.46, 21.5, 17.4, 18.3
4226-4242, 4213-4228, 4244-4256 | 0.64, 17.1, 16.7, 17.8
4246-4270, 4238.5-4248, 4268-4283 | 0.54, 20.6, 18.6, 17.4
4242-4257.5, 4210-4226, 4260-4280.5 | 0.18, 19.2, 18.4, 18.2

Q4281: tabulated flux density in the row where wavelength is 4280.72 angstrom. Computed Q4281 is 20.17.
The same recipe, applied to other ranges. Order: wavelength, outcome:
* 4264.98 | 22.55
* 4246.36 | 20.55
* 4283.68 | 20.07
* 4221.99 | 18.69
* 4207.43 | 22.78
